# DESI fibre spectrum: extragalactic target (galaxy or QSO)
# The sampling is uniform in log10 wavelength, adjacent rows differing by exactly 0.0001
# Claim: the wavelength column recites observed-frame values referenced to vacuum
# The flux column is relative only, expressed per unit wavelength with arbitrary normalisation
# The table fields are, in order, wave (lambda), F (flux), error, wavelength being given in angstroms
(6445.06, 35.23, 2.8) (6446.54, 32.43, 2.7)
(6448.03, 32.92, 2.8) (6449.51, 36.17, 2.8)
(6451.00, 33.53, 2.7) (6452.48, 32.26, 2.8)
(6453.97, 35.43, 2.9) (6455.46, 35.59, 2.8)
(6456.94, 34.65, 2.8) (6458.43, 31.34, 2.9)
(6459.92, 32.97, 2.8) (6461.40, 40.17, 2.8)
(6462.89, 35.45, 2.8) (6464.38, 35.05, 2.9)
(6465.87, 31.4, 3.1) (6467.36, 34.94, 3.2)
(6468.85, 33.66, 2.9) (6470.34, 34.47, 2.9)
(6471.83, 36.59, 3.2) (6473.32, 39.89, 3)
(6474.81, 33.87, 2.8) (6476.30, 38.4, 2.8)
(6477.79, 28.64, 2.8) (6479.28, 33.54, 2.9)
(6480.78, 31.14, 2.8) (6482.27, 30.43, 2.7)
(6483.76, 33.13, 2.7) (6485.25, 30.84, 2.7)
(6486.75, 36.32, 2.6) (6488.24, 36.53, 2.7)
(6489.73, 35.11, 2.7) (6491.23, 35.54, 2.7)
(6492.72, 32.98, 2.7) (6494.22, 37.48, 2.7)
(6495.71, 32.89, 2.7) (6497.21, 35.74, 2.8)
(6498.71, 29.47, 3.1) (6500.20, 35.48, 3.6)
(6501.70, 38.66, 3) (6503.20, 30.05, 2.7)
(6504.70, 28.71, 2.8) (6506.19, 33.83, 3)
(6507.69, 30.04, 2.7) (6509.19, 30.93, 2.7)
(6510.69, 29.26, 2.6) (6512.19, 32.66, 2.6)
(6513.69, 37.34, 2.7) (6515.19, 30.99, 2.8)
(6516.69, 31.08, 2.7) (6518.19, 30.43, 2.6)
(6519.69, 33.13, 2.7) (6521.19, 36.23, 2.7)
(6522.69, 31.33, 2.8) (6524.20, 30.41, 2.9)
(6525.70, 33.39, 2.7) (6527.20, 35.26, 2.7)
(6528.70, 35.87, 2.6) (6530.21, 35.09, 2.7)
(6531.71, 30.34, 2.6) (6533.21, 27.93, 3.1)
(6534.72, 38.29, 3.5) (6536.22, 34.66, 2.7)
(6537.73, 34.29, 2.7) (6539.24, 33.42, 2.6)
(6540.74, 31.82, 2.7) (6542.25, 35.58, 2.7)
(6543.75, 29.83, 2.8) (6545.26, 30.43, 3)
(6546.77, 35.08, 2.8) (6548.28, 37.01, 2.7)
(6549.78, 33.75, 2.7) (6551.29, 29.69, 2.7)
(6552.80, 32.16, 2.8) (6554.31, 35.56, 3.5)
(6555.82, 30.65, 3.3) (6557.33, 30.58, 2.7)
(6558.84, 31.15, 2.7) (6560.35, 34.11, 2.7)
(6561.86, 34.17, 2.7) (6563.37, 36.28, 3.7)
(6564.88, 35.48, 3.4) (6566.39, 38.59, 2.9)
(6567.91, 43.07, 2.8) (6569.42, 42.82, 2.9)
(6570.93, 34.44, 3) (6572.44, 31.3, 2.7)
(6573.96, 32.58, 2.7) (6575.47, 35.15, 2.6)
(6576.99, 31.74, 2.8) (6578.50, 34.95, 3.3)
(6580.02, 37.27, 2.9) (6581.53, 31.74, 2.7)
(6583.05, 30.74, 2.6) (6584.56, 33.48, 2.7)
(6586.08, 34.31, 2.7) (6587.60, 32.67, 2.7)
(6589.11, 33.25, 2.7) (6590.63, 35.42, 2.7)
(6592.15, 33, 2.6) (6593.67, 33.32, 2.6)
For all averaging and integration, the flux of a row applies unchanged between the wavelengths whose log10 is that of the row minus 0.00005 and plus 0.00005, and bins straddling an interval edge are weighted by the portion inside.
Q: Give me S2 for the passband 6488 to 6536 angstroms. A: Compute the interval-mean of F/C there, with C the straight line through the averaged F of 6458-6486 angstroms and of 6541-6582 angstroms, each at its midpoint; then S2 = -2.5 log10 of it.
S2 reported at 0.03 mag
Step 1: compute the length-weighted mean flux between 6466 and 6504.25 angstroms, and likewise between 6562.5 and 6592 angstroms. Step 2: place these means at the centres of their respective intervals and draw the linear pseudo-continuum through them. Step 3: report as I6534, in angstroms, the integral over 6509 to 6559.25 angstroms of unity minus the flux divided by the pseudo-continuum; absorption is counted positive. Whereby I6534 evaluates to 2.5 angstroms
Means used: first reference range 34.1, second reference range 35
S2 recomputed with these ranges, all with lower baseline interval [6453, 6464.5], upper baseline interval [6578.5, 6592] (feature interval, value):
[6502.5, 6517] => 0.10 mag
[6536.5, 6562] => 0.04 mag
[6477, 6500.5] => 0.04 mag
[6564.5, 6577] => -0.08 mag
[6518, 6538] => 0.03 mag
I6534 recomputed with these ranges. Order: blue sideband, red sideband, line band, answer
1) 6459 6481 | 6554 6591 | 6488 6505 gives 0.26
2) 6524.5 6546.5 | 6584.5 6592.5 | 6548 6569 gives -0.66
